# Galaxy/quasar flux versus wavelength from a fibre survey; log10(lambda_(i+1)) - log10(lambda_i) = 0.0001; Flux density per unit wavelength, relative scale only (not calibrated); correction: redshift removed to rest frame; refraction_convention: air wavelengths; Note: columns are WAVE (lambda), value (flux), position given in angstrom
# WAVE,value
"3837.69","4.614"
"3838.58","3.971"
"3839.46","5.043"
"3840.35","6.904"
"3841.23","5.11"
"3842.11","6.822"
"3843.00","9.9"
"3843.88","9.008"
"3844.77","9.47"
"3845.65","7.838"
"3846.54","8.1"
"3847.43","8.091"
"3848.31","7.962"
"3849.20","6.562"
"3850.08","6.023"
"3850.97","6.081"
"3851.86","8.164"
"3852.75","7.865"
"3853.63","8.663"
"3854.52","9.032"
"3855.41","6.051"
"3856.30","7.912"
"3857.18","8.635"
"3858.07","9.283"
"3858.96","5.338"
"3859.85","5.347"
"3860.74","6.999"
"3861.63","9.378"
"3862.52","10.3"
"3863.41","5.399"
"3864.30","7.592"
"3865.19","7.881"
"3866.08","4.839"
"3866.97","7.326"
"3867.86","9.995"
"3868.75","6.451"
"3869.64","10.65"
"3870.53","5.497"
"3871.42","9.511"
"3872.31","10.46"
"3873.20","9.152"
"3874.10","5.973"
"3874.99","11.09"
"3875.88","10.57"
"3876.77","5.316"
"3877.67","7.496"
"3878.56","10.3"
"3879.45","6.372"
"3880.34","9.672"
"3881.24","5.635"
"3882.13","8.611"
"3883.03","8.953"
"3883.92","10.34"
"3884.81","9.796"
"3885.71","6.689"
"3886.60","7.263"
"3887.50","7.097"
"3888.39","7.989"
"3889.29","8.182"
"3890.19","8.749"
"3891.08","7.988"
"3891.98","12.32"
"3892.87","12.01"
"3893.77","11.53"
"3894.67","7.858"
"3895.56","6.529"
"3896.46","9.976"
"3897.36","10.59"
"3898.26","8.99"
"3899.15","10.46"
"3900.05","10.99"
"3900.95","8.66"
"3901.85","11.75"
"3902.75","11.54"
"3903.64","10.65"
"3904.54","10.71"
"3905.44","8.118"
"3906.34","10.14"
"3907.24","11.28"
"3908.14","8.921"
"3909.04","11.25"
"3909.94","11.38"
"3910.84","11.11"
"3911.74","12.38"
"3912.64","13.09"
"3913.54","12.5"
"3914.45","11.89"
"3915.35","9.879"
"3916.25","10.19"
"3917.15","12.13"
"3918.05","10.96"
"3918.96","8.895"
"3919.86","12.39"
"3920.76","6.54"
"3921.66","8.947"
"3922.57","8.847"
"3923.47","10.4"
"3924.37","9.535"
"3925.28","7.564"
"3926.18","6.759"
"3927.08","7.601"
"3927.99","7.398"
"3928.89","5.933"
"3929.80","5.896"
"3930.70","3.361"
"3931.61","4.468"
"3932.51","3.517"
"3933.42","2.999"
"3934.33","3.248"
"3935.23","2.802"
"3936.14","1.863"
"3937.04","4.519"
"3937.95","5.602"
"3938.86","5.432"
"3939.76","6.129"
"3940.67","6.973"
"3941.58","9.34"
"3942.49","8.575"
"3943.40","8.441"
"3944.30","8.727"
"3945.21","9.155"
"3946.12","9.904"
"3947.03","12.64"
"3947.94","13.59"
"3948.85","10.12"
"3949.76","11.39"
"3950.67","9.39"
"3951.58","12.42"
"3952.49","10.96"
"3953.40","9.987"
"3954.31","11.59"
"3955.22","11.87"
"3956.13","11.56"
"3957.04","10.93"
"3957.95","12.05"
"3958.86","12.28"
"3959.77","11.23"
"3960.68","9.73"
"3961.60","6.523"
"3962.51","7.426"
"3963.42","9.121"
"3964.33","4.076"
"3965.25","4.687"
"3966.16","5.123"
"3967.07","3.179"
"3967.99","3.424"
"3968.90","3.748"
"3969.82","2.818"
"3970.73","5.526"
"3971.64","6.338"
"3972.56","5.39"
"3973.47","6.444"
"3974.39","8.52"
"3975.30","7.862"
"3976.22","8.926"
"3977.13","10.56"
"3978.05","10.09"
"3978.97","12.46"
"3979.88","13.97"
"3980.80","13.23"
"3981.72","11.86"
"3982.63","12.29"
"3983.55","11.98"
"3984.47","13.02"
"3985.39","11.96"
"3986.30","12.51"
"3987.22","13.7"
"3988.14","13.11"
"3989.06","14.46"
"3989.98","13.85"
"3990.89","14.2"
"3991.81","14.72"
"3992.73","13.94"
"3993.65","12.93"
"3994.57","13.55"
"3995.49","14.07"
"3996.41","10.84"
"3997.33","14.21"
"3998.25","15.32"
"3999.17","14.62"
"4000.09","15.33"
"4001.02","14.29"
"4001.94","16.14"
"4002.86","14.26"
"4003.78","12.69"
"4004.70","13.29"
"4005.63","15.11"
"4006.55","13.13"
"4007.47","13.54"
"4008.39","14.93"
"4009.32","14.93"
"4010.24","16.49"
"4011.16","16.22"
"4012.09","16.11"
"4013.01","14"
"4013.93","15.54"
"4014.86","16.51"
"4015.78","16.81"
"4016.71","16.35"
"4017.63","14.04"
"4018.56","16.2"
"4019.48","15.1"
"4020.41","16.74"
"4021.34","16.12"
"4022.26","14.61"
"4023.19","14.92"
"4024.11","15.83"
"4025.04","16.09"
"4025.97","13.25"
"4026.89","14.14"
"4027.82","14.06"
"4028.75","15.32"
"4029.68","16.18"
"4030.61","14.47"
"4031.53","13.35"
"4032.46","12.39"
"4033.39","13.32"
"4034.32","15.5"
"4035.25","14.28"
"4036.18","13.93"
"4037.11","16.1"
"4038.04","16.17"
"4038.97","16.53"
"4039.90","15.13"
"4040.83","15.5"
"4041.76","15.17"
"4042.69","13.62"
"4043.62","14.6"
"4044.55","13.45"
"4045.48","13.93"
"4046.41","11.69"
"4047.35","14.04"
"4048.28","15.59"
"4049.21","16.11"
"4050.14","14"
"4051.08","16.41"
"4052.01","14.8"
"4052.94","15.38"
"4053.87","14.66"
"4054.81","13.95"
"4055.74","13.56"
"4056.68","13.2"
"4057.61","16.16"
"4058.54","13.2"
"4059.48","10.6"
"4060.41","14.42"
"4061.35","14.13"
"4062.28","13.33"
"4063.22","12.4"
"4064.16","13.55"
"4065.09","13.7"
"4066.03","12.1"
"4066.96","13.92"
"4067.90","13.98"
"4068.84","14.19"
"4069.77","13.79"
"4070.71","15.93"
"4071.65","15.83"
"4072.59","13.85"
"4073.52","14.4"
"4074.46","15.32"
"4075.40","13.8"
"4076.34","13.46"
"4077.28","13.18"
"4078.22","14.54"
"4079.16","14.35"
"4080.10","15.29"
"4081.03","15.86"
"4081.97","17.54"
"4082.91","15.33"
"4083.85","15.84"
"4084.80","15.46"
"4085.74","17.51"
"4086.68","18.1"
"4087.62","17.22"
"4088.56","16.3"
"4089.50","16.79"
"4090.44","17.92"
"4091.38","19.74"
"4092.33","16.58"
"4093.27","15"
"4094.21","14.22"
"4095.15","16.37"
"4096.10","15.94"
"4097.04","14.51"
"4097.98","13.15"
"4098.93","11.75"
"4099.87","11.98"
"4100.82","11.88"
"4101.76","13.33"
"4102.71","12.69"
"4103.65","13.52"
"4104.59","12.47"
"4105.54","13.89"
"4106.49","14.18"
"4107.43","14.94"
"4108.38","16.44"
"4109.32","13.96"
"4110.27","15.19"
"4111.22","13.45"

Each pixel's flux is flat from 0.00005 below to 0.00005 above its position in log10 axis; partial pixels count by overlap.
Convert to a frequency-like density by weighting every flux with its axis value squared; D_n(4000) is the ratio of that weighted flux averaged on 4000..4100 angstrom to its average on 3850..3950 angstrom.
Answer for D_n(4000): 1.88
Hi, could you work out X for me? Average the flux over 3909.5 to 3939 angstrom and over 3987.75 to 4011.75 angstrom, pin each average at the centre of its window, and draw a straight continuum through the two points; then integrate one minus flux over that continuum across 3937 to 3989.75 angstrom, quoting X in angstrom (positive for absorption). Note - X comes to 8.5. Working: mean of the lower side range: 7.9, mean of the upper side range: 14.2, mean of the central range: 9.35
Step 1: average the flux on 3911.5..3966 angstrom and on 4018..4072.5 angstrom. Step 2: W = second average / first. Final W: 1.7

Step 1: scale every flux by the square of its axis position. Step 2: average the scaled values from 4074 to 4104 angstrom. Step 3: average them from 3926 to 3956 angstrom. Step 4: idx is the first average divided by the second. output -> 2.1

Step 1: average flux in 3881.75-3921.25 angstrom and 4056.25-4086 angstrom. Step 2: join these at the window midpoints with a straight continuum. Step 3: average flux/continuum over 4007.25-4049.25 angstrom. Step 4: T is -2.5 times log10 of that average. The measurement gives -0.13 mag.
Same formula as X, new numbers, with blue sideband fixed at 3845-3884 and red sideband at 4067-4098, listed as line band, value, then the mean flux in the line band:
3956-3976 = 7.5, 7.13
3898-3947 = 6.3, 8.56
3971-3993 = 1.2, 11.4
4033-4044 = -0.8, 15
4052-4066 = 0.9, 13.7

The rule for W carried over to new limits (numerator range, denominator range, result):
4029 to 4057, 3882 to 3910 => 1.52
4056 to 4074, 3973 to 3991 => 1.18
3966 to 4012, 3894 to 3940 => 1.38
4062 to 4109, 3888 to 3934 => 1.59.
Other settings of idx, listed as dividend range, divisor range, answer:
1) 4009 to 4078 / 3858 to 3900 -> 1.88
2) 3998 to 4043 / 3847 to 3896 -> 1.99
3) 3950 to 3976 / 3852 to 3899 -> 1.01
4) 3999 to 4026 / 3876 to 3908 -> 1.75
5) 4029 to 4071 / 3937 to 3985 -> 1.66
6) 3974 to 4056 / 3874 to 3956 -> 1.67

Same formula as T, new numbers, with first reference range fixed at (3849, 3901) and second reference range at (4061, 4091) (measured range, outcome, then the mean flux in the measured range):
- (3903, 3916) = -0.158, 11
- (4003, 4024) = -0.173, 15.2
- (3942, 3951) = 0.052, 10.2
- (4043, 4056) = -0.026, 14.4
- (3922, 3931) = 0.326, 7.42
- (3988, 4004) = -0.143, 14.1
